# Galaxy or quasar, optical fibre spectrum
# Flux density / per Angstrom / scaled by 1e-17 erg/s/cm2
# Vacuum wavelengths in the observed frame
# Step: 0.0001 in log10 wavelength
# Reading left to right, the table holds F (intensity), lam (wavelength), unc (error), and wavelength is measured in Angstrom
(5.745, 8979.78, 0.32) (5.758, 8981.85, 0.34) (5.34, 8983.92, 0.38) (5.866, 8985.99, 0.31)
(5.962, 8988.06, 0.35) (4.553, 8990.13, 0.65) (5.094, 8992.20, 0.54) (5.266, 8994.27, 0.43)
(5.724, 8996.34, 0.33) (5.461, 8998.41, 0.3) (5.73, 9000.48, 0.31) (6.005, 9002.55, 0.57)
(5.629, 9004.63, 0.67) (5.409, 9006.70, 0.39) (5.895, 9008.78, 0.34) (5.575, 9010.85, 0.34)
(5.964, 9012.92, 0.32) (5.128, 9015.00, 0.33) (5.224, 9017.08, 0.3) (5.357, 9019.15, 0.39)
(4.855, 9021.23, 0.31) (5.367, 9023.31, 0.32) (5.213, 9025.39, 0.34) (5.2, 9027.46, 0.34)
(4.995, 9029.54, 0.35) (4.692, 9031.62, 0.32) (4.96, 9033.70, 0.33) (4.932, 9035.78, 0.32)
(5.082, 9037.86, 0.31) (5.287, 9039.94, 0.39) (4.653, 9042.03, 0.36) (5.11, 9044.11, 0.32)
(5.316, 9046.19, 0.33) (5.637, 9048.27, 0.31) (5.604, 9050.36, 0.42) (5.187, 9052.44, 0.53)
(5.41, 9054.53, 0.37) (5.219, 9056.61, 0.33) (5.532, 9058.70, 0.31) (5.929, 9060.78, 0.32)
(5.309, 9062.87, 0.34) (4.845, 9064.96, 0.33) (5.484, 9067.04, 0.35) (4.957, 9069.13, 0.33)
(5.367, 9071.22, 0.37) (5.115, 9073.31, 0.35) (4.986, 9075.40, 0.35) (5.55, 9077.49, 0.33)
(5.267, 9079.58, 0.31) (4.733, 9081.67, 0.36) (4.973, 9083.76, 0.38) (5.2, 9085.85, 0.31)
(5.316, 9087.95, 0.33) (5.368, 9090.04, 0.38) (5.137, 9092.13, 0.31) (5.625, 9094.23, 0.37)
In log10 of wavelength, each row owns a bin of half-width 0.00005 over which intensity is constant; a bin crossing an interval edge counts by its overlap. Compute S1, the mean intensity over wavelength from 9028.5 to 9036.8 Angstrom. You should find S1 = 4.89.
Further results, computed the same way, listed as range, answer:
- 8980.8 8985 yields 5.55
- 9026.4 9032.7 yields 4.97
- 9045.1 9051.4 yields 5.52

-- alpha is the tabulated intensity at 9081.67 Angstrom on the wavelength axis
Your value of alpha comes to 4.733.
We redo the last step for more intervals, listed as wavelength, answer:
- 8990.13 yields 4.553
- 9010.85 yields 5.575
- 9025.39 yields 5.213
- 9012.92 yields 5.964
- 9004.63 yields 5.629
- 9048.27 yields 5.637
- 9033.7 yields 4.96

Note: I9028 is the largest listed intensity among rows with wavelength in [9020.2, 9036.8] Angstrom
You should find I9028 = 5.367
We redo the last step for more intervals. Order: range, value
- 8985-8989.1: 5.962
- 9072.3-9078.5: 5.55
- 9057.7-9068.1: 5.929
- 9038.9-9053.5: 5.637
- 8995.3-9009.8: 6.005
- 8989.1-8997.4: 5.724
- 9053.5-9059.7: 5.532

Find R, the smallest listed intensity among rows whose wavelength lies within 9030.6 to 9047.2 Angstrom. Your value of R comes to 4.653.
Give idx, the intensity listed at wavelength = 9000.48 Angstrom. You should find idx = 5.73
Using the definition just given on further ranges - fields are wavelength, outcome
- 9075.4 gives 4.986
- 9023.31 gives 5.367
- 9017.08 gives 5.224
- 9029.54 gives 4.995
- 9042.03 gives 4.653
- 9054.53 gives 5.41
